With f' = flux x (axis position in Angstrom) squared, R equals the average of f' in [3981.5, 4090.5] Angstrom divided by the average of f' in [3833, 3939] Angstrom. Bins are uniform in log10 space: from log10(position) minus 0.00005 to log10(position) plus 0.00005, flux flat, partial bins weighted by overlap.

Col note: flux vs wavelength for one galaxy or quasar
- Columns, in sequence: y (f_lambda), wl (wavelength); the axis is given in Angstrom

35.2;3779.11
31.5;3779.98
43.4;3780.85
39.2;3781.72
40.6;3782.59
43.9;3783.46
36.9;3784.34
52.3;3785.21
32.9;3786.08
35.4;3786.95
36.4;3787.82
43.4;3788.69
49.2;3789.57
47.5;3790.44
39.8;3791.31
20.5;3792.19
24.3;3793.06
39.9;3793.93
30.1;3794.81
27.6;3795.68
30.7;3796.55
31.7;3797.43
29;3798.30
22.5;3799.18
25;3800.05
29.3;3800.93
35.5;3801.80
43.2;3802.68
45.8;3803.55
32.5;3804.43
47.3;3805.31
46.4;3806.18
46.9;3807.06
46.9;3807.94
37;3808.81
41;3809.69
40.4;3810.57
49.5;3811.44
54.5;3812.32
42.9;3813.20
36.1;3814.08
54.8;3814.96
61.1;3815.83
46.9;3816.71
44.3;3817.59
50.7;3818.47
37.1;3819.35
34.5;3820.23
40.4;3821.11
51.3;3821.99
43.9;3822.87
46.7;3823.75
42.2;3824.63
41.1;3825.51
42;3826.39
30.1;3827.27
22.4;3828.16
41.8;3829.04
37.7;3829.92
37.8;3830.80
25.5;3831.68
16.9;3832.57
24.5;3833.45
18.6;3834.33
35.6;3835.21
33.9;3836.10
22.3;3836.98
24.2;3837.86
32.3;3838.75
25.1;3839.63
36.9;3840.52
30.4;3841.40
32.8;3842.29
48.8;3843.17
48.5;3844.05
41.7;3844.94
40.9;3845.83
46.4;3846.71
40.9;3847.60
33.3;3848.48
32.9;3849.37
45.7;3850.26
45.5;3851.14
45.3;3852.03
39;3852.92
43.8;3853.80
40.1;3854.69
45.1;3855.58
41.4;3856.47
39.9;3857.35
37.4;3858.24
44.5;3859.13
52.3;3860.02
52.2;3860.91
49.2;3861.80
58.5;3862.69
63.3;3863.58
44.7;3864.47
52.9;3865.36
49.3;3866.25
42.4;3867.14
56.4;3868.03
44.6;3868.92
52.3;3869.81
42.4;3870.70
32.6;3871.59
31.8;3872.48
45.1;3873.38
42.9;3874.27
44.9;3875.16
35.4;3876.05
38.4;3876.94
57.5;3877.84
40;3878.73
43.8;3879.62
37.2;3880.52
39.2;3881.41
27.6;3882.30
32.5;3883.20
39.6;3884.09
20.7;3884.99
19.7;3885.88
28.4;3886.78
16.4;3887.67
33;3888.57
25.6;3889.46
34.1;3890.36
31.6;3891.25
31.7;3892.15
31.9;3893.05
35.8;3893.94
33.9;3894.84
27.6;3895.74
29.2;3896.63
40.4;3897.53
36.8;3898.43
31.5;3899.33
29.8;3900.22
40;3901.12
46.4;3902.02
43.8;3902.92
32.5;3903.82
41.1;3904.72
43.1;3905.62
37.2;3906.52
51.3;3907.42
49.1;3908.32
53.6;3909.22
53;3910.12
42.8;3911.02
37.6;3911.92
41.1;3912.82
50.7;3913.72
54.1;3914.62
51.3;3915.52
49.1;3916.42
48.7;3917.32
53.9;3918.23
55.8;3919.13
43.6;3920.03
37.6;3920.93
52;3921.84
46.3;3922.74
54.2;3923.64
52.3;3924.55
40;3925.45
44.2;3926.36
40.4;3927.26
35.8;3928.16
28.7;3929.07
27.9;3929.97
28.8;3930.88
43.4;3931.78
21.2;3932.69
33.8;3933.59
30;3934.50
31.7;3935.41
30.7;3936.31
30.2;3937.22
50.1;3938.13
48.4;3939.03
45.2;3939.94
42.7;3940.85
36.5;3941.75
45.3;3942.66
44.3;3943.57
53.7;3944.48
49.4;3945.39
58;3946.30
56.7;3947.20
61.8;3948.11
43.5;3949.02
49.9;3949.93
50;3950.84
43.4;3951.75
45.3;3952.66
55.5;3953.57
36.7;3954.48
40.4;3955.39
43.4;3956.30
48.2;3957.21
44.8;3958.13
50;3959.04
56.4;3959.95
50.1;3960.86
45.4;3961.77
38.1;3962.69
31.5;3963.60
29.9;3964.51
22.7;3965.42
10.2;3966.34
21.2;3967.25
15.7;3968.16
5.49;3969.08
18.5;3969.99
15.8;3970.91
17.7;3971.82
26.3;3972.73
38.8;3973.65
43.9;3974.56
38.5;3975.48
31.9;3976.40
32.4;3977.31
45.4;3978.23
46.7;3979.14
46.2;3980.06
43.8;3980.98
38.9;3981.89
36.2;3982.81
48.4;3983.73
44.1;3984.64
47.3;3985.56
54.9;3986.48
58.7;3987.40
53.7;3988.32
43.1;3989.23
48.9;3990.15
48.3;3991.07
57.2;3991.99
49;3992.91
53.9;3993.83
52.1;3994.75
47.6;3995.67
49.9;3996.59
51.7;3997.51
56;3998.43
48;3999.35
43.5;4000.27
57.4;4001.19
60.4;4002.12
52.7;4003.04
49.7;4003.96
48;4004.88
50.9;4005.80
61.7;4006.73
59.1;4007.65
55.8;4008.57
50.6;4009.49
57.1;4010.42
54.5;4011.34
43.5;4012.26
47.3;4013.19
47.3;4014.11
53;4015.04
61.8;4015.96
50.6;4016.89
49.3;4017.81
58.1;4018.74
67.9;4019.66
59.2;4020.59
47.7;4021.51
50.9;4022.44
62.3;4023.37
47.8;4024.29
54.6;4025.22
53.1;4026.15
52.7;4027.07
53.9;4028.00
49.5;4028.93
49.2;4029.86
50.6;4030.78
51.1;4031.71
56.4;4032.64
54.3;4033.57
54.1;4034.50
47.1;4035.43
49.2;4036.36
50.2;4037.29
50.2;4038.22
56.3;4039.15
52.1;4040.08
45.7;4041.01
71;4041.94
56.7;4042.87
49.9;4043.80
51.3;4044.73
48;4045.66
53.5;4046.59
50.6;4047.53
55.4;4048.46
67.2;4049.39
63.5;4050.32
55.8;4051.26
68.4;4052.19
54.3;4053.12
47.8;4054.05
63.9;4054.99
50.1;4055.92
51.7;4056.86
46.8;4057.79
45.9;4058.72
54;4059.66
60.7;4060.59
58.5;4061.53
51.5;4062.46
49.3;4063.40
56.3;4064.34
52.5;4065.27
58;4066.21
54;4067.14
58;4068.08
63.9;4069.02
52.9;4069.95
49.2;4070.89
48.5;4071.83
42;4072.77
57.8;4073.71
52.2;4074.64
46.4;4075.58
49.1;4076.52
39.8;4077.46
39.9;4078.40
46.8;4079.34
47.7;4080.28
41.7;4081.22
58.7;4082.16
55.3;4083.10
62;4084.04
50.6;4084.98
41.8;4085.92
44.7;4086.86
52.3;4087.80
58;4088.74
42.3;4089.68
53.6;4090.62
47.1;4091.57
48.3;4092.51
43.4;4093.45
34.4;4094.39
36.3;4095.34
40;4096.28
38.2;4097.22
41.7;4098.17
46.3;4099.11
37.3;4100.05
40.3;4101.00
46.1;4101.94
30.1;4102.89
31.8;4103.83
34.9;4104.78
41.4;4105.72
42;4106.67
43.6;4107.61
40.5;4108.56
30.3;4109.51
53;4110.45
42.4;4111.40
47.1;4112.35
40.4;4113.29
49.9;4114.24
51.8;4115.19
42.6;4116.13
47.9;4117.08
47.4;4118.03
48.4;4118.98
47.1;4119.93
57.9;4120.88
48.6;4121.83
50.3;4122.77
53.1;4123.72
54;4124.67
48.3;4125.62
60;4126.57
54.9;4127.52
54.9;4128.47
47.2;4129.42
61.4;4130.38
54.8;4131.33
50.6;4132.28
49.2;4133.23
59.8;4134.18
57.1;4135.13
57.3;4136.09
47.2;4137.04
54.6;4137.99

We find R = 1.42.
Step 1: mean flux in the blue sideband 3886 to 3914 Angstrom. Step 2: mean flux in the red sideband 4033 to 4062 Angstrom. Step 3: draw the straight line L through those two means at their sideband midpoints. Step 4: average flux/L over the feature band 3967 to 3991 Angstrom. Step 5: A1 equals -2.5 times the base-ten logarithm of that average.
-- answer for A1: 0.240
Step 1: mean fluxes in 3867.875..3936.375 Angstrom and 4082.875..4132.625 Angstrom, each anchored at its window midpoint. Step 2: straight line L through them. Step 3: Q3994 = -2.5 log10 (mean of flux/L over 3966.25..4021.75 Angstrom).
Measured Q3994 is -0.077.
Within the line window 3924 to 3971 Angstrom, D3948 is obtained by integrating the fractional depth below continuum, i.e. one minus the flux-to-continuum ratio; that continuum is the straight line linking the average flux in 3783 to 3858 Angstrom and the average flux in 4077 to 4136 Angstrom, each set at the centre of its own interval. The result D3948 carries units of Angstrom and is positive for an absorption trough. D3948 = 3.4 Angstrom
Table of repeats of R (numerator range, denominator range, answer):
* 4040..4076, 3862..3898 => 1.55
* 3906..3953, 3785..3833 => 1.21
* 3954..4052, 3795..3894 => 1.32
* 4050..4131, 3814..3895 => 1.41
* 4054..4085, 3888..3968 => 1.35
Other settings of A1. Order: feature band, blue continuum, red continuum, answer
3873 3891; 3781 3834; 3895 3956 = 0.18 mag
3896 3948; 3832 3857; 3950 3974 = -0.21 mag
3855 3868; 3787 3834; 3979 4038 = -0.15 mag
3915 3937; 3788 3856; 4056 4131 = 0.03 mag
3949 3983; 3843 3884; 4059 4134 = 0.24 mag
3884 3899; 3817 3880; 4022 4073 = 0.40 mag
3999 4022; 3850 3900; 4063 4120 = -0.21 mag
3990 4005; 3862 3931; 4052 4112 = -0.16 mag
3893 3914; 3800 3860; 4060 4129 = 0.04 mag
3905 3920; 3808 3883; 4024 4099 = -0.09 mag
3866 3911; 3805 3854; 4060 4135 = 0.09 mag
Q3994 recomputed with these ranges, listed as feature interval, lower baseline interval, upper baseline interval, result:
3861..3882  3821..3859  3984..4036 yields -0.141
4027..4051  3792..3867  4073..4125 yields -0.203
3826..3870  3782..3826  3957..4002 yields 0.018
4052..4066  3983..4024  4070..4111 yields -0.134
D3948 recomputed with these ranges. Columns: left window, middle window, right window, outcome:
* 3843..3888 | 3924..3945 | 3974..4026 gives 3.5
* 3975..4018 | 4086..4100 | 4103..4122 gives 0.2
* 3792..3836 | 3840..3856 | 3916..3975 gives -1.1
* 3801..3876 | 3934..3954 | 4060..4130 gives -0.7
